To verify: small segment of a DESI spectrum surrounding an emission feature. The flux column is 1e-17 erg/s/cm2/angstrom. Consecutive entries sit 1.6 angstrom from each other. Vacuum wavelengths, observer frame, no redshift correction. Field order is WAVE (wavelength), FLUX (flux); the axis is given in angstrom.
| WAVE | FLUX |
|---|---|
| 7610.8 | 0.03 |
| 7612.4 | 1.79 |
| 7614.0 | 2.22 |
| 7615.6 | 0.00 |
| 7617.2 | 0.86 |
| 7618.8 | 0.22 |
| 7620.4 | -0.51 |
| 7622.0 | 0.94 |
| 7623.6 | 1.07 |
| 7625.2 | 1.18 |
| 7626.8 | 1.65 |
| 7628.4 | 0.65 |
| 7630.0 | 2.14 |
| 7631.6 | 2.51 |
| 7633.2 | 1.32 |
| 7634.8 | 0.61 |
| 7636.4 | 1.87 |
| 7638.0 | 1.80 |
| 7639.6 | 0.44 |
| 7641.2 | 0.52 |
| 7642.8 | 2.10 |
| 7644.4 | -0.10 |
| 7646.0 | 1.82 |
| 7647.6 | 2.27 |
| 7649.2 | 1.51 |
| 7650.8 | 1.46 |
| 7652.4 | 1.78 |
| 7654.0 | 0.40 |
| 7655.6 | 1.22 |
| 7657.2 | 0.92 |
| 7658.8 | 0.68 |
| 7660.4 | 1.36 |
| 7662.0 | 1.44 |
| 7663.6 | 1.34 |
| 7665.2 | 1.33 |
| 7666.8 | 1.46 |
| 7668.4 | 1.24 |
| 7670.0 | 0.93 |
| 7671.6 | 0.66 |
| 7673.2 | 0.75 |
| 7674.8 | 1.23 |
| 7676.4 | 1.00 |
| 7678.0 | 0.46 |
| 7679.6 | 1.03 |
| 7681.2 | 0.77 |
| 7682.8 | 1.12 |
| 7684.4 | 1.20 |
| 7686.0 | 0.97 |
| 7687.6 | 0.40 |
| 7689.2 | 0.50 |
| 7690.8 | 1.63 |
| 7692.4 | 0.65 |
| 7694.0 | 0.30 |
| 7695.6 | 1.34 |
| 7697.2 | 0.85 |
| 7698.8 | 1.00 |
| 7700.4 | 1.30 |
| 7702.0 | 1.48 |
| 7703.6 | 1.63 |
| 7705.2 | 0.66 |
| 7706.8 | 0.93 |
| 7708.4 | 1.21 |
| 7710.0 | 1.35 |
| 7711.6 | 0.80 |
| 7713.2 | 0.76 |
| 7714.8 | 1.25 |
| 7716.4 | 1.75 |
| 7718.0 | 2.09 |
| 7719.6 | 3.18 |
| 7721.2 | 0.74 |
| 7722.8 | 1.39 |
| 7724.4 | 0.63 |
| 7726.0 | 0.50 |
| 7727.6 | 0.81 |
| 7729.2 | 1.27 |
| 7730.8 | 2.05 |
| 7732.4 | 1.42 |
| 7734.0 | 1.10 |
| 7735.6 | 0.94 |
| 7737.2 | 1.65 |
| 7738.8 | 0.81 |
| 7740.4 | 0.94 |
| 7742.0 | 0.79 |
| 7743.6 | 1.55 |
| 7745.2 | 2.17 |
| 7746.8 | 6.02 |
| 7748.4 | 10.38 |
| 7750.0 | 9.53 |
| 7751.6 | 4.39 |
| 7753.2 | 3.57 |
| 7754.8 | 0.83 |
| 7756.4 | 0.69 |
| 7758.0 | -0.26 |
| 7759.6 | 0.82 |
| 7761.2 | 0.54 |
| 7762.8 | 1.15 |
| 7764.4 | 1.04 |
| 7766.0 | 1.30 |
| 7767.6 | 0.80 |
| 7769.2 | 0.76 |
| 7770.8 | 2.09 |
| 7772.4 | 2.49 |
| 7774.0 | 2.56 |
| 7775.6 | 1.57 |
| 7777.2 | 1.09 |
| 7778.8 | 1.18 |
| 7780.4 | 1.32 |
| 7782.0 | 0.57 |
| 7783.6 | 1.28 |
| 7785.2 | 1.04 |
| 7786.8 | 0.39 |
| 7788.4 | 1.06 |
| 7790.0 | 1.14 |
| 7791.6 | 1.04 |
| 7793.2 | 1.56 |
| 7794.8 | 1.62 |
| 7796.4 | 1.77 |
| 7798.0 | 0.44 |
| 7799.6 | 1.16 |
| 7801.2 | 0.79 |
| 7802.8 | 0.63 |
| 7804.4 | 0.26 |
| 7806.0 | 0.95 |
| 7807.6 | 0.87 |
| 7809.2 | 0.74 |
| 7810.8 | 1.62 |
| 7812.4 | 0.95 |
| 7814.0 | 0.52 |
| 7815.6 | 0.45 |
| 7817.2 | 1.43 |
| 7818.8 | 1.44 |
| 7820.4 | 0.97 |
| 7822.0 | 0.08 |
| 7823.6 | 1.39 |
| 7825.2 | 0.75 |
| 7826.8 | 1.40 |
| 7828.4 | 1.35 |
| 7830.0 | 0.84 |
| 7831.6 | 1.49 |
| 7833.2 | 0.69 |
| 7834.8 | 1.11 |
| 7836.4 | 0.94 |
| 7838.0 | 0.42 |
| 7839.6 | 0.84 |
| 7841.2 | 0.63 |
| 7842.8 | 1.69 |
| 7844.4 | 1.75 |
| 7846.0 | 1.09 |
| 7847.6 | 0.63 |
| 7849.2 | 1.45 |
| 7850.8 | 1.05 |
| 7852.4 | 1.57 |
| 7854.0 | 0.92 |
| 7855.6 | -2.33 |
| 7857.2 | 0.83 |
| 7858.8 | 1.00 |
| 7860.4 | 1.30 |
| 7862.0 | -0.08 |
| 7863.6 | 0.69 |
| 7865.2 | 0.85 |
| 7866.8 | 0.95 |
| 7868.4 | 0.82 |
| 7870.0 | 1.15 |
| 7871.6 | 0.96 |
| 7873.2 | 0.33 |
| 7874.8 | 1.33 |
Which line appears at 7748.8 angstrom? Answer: Halpha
